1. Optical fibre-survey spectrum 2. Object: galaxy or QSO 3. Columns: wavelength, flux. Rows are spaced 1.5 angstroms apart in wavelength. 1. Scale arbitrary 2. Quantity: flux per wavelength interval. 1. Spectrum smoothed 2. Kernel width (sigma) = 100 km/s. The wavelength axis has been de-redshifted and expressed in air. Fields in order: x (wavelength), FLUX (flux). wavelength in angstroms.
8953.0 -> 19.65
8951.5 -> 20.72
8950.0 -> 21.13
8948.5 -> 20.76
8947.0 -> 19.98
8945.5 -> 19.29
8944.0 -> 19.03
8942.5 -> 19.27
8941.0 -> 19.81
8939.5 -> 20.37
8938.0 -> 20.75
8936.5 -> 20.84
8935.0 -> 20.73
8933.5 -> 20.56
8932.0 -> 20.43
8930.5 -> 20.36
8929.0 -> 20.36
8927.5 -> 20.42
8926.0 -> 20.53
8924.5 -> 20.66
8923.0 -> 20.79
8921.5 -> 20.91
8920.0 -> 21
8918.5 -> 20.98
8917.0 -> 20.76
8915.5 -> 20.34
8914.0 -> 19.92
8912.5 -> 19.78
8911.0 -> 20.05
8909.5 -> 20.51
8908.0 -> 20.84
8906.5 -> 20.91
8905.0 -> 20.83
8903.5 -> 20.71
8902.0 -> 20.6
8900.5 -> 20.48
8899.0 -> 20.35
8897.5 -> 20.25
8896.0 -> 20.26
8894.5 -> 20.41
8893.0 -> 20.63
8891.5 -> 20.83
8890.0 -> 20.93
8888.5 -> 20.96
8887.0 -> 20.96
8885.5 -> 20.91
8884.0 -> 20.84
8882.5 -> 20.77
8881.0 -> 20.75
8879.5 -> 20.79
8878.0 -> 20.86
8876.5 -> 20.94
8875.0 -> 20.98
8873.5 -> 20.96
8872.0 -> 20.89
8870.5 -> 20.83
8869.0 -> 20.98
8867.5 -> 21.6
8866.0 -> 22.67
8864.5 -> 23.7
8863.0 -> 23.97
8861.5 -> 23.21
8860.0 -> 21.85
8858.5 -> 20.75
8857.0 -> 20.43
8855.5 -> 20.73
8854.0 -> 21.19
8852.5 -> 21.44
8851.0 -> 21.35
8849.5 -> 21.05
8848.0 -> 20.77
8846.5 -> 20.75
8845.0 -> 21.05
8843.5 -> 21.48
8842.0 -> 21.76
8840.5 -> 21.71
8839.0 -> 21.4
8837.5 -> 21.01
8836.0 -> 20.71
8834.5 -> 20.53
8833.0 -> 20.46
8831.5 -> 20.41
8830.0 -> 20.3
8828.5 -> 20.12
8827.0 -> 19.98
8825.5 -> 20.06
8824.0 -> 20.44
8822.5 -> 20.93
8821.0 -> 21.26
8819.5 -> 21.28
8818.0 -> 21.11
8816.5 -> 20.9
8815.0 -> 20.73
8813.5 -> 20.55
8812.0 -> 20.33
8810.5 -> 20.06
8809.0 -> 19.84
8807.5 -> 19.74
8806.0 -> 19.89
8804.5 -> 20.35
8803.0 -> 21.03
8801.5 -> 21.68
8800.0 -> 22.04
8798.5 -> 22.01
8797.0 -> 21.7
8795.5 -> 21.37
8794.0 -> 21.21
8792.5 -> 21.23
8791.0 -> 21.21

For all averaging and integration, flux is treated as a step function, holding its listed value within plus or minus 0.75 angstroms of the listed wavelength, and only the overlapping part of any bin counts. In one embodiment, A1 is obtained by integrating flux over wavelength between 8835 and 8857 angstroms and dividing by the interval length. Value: 21.1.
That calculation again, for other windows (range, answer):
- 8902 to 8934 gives 20.6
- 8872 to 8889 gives 20.9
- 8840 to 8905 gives 21.1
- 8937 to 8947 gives 19.8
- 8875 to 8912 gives 20.7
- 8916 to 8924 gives 20.9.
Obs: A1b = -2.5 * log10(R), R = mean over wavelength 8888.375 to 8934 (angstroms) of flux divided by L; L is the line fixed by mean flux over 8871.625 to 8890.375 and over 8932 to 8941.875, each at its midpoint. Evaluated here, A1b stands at 0.006 mag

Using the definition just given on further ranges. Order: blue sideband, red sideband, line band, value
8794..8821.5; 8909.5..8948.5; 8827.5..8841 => 0.00 mag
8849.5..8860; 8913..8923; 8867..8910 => 0.00 mag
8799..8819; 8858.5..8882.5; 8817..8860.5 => 0.01 mag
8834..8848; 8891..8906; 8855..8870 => -0.05 mag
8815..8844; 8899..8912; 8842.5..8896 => -0.03 mag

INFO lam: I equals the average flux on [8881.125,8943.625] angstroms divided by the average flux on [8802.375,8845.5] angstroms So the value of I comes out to 0.99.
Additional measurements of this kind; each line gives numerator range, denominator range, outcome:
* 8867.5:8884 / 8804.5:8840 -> 1.02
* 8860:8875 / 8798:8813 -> 1.07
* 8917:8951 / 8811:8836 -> 0.99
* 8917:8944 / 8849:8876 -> 0.95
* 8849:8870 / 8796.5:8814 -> 1.05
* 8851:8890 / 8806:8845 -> 1.03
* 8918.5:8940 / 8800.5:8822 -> 1.00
